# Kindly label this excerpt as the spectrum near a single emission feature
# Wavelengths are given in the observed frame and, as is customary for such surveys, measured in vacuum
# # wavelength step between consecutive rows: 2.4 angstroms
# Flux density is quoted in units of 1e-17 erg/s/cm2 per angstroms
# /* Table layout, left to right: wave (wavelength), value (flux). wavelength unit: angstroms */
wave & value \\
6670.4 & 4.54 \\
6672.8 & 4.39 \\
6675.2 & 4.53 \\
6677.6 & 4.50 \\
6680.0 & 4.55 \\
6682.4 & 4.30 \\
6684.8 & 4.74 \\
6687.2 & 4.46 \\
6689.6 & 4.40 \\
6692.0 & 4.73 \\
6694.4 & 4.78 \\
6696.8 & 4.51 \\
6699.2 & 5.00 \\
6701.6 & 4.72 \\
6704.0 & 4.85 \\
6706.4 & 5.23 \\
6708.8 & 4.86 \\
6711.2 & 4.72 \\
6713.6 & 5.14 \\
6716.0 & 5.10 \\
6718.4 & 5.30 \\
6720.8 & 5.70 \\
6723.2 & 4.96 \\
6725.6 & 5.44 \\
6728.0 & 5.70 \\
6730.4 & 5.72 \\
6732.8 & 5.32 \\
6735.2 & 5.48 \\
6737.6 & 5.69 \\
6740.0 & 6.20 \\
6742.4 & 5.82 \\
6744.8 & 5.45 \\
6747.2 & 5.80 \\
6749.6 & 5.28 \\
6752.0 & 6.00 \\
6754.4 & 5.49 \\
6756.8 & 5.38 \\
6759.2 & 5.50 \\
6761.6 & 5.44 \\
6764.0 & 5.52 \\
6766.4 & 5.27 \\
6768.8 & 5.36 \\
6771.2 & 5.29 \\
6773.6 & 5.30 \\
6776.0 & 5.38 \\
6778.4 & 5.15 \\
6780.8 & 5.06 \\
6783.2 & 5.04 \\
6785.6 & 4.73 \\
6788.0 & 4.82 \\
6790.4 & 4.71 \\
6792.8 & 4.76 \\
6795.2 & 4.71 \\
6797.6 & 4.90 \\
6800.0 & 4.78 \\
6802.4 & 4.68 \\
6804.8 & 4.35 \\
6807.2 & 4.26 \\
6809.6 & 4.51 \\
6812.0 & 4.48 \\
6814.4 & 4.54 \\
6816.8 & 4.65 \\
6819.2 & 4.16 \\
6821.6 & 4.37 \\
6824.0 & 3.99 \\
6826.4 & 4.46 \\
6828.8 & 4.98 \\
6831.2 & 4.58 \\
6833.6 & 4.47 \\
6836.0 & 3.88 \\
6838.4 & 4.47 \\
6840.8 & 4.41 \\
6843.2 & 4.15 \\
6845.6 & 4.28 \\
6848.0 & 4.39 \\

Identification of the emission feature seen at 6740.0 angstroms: H-gamma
